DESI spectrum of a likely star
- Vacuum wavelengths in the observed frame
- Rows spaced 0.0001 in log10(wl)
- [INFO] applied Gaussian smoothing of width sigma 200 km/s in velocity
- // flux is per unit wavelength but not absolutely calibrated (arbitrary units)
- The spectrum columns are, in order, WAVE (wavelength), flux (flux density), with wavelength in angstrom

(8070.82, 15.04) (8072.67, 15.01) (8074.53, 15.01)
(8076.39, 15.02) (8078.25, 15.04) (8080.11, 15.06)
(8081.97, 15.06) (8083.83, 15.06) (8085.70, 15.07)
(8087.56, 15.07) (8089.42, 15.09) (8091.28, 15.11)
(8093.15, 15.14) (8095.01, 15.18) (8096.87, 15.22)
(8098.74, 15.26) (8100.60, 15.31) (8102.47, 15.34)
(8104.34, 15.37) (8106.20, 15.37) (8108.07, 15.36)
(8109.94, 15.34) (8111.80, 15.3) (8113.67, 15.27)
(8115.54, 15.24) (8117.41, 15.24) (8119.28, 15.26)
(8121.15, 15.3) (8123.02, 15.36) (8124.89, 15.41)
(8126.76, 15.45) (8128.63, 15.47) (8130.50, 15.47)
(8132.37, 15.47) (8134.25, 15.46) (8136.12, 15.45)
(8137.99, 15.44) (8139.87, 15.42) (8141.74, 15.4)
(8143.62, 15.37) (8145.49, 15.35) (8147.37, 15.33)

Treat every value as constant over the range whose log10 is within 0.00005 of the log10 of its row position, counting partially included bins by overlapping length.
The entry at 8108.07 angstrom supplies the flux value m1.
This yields 15.36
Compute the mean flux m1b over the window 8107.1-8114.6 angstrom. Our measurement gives 15.3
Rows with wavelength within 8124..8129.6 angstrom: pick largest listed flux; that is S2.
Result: 15.47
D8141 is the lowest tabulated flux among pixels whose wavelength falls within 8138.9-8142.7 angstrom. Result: 15.4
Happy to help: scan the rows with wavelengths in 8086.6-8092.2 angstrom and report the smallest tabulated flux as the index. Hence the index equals 15.07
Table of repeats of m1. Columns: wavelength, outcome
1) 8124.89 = 15.41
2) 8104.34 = 15.37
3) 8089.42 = 15.09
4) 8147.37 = 15.33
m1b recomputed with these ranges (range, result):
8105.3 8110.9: 15.4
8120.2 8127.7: 15.4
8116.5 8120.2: 15.2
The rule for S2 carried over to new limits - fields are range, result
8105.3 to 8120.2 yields 15.37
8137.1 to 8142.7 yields 15.44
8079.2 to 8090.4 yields 15.09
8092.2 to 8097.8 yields 15.22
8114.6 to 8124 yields 15.36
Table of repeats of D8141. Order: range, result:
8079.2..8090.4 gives 15.06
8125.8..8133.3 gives 15.45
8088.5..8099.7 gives 15.09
